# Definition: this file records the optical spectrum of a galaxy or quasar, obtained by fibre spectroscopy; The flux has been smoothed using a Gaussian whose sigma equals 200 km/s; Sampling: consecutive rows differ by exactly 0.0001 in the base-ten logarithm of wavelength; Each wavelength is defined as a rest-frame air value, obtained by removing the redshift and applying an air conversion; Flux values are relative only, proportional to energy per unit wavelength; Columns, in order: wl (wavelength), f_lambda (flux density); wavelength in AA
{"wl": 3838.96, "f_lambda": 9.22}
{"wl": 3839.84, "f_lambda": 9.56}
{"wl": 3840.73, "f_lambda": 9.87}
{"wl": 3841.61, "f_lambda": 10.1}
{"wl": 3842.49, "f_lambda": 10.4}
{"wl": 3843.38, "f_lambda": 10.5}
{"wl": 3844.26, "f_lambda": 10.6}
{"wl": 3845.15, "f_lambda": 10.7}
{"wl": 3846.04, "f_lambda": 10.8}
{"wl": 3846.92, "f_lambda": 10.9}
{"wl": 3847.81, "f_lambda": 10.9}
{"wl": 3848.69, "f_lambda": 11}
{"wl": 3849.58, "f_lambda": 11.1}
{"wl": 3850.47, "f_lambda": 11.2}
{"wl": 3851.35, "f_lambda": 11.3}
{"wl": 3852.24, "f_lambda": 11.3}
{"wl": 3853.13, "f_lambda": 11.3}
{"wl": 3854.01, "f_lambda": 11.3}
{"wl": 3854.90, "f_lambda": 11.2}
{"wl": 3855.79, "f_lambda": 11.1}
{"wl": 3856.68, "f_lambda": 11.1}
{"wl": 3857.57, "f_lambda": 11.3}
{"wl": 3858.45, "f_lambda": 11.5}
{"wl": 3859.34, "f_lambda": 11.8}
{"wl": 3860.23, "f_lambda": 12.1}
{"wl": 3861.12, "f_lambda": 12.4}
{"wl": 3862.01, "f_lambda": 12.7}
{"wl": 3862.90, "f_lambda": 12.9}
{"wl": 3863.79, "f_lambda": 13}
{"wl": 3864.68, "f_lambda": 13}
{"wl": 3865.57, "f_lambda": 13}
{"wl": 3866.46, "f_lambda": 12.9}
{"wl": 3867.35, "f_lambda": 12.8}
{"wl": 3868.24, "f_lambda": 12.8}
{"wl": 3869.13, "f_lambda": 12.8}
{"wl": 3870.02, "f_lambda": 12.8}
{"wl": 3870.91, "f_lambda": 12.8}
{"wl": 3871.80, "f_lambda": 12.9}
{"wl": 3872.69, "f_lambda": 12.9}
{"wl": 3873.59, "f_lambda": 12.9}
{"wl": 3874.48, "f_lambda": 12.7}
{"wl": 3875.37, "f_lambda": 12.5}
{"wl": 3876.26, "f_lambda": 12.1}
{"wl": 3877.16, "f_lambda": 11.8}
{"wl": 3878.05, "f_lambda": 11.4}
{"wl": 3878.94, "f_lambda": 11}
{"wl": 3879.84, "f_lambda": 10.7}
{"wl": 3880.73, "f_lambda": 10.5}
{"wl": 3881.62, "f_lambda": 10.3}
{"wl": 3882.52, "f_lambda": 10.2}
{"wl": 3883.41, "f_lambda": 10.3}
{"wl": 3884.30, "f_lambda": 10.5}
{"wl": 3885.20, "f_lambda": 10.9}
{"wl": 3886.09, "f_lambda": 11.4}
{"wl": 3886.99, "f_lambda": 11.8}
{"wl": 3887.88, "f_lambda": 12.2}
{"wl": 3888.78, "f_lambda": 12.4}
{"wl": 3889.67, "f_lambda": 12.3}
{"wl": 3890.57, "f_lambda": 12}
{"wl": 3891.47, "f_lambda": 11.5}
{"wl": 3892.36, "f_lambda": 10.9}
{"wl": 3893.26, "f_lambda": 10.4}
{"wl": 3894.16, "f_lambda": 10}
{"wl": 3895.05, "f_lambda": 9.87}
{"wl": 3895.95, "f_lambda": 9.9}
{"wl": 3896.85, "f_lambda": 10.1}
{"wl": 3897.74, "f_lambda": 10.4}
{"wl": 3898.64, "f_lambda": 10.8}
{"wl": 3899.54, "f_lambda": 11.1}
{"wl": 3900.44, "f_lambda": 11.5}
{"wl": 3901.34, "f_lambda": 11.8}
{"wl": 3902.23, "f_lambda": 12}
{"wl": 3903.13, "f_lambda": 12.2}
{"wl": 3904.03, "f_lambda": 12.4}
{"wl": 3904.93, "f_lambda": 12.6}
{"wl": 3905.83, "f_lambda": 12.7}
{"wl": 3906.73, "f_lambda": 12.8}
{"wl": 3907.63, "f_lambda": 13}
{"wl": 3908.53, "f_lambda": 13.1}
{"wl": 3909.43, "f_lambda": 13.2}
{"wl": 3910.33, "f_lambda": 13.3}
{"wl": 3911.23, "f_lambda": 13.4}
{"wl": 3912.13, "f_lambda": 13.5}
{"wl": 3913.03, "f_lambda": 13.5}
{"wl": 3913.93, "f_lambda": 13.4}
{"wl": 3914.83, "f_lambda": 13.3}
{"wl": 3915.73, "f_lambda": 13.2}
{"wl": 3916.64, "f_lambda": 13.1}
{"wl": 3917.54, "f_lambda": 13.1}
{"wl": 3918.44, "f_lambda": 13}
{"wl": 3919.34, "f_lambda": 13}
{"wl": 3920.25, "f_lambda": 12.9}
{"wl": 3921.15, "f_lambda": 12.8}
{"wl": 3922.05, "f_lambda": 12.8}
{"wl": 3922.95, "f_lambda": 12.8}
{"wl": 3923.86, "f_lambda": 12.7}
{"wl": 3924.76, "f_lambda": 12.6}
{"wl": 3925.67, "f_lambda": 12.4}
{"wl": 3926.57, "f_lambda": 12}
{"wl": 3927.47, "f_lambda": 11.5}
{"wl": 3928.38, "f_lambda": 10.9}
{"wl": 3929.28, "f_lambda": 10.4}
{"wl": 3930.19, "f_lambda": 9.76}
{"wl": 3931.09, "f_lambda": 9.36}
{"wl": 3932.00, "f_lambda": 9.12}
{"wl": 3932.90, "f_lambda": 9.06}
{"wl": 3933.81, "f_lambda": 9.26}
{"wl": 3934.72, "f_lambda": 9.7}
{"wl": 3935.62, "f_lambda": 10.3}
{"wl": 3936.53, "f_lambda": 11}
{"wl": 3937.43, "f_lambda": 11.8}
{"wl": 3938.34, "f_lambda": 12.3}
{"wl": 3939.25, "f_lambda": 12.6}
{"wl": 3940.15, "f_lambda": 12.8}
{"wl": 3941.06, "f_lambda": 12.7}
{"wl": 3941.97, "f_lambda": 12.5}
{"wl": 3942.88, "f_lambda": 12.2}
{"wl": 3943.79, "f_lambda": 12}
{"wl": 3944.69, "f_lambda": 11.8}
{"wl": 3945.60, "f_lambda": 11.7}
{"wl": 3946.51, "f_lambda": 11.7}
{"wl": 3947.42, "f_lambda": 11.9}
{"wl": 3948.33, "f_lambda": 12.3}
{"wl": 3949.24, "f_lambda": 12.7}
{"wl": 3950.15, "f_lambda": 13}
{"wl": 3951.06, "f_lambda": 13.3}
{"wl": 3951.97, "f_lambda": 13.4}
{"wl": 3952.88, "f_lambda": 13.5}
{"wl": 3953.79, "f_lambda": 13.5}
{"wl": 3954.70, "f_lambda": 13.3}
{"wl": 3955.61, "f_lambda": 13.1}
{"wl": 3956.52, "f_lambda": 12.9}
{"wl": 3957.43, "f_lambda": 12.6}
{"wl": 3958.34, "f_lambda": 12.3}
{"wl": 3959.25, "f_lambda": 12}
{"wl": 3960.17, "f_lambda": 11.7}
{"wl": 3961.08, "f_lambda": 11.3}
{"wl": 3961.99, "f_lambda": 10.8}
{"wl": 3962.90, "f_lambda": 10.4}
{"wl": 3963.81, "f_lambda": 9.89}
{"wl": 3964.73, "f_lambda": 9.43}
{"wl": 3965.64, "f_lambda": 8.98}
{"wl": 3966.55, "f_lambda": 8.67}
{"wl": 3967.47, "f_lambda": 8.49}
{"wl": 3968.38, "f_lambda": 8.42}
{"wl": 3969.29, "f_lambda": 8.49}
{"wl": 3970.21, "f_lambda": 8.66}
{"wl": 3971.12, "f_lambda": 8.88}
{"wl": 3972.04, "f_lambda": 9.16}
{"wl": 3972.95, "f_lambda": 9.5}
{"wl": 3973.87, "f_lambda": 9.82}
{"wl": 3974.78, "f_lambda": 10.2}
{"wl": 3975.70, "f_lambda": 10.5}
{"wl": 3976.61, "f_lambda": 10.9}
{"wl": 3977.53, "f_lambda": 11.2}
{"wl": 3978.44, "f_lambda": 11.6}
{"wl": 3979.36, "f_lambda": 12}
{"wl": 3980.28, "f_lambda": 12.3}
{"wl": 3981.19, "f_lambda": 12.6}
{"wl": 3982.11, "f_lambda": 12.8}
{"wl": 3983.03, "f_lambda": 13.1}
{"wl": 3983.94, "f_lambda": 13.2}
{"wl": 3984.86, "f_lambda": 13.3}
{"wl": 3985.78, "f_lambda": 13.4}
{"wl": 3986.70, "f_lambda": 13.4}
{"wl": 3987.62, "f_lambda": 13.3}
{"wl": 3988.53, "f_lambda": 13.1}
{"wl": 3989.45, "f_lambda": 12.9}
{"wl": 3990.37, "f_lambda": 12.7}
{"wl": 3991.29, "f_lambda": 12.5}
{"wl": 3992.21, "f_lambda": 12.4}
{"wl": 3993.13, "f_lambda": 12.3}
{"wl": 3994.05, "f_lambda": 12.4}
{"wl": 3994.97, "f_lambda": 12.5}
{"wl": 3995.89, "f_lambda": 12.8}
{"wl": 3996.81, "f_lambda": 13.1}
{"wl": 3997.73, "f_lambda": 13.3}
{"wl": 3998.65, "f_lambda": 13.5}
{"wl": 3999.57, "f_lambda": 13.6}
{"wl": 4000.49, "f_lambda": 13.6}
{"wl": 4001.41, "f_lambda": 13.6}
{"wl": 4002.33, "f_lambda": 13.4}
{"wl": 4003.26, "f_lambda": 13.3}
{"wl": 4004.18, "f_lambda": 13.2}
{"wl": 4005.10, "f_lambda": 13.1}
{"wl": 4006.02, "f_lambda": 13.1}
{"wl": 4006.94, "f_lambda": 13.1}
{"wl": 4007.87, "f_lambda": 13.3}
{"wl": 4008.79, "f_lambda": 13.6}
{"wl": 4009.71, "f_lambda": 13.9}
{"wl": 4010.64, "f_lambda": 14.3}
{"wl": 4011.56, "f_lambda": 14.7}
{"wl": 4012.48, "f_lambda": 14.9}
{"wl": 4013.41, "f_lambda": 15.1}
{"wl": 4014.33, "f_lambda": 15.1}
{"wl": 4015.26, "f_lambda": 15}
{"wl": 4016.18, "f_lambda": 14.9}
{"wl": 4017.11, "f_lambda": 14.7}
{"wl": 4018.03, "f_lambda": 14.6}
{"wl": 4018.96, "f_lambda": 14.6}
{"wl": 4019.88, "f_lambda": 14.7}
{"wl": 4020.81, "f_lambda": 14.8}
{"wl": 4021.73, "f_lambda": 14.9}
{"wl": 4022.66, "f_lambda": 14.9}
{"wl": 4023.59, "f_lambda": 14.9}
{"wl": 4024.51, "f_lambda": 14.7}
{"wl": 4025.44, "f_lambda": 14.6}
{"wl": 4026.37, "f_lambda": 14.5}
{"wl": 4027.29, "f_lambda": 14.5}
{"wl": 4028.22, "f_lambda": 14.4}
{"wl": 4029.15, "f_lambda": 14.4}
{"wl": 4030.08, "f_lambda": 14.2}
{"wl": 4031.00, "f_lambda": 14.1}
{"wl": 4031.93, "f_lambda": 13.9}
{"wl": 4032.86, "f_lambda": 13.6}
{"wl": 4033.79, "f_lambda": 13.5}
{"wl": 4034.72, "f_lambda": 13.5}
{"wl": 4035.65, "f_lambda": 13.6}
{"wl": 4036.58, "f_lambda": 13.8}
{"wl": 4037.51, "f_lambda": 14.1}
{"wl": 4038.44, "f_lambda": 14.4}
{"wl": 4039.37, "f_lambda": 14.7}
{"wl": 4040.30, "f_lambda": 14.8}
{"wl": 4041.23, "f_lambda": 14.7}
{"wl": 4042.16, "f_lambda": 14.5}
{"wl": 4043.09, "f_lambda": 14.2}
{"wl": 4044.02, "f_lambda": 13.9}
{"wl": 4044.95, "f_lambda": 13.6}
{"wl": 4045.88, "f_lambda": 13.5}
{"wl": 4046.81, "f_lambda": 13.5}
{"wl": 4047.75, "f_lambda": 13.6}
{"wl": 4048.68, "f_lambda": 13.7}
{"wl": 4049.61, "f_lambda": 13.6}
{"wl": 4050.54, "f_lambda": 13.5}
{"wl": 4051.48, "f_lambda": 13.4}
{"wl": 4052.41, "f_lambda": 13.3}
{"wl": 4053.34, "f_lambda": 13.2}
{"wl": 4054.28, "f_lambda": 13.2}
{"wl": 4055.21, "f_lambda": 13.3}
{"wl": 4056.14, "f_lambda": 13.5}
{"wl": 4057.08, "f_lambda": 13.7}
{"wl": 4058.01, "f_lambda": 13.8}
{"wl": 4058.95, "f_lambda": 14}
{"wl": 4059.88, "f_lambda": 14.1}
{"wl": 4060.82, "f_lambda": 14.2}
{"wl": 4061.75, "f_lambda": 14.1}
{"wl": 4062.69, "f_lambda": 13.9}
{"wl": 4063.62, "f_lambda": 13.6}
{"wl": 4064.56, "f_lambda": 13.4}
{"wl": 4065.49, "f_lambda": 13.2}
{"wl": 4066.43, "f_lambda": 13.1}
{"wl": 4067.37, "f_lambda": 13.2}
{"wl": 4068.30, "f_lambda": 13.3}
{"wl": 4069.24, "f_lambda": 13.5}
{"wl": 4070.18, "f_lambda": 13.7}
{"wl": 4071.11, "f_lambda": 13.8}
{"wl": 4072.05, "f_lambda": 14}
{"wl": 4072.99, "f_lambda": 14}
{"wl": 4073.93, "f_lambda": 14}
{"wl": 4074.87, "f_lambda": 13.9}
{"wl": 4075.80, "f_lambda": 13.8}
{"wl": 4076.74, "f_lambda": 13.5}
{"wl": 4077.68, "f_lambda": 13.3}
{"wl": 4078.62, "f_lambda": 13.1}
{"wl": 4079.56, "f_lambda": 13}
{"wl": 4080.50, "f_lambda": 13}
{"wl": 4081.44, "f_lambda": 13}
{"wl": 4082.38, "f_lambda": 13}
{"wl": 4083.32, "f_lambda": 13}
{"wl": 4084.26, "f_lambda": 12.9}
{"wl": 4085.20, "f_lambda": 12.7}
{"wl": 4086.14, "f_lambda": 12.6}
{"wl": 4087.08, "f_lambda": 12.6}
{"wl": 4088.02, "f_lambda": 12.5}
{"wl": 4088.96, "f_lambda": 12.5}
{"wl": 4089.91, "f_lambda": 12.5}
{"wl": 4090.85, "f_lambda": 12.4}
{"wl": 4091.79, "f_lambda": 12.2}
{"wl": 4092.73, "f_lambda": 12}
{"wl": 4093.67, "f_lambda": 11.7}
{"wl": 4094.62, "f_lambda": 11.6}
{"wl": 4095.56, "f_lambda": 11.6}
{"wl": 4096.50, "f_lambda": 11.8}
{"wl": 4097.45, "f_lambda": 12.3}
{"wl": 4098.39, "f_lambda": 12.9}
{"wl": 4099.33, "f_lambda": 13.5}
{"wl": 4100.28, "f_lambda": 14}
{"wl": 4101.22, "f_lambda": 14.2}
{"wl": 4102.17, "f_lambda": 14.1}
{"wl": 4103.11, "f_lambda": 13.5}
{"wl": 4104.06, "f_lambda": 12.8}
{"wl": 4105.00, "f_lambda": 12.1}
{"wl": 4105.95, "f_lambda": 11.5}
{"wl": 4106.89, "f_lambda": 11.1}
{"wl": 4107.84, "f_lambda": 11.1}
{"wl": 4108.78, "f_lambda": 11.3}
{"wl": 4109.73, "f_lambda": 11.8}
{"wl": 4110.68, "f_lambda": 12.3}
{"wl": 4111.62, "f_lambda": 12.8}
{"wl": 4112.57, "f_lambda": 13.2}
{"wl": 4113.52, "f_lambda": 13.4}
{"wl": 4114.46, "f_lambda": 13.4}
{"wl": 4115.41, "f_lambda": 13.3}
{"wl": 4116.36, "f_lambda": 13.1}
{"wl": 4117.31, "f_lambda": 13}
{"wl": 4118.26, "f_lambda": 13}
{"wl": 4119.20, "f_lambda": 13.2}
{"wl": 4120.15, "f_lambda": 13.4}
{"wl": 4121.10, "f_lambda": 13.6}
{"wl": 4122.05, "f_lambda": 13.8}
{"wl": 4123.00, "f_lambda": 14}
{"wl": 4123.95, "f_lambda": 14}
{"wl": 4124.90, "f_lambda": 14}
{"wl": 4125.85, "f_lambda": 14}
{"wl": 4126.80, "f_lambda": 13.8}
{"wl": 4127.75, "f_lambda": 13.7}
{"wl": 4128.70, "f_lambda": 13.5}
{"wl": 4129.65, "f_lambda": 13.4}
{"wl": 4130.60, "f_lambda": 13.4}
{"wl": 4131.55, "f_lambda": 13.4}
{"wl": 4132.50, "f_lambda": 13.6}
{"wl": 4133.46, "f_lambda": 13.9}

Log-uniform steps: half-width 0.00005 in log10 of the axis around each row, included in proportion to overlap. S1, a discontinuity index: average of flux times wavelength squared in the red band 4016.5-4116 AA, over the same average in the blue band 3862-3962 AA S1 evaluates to 1.21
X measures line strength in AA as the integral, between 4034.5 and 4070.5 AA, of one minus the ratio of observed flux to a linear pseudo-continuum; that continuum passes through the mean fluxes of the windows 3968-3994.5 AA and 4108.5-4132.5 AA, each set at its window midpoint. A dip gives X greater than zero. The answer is -3.7 AA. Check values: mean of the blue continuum 11.6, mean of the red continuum 13.3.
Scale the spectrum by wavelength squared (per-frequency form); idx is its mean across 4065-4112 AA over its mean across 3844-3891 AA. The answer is 1.22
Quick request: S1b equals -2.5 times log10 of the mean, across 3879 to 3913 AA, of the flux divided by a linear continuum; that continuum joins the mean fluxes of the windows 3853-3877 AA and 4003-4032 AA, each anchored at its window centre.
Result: 0.10 mag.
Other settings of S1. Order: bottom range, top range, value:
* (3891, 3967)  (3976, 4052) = 1.20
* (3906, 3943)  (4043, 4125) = 1.18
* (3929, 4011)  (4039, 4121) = 1.17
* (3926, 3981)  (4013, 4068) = 1.32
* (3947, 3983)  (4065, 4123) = 1.23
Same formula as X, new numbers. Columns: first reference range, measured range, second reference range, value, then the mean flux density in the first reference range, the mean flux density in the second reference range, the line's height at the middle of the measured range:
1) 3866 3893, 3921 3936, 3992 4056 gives 1.8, 11.8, 13.9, 12.5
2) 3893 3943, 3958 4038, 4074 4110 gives -3.3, 11.9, 12.7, 12.2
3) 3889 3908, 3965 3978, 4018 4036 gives 3.6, 11.4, 14.3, 13.1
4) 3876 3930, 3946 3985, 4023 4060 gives 4.5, 11.9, 14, 12.8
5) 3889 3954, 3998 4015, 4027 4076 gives -0.8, 12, 13.8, 13.2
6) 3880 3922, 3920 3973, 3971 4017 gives 4.4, 11.9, 12.8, 12.4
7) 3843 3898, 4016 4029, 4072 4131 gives -2.3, 11.5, 13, 12.5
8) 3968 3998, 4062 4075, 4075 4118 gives -1.2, 11.7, 12.7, 12.5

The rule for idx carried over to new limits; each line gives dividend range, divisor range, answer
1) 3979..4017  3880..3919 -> 1.19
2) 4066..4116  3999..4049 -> 0.94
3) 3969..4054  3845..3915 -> 1.20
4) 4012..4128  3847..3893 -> 1.27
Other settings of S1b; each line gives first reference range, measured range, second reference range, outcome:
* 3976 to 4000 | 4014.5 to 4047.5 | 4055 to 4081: -0.09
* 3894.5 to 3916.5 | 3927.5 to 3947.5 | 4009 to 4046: 0.15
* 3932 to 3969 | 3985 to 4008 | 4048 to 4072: -0.06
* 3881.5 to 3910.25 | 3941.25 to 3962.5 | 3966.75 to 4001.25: -0.07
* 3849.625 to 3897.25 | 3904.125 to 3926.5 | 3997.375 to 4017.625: -0.05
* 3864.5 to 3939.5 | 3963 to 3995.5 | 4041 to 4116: 0.11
